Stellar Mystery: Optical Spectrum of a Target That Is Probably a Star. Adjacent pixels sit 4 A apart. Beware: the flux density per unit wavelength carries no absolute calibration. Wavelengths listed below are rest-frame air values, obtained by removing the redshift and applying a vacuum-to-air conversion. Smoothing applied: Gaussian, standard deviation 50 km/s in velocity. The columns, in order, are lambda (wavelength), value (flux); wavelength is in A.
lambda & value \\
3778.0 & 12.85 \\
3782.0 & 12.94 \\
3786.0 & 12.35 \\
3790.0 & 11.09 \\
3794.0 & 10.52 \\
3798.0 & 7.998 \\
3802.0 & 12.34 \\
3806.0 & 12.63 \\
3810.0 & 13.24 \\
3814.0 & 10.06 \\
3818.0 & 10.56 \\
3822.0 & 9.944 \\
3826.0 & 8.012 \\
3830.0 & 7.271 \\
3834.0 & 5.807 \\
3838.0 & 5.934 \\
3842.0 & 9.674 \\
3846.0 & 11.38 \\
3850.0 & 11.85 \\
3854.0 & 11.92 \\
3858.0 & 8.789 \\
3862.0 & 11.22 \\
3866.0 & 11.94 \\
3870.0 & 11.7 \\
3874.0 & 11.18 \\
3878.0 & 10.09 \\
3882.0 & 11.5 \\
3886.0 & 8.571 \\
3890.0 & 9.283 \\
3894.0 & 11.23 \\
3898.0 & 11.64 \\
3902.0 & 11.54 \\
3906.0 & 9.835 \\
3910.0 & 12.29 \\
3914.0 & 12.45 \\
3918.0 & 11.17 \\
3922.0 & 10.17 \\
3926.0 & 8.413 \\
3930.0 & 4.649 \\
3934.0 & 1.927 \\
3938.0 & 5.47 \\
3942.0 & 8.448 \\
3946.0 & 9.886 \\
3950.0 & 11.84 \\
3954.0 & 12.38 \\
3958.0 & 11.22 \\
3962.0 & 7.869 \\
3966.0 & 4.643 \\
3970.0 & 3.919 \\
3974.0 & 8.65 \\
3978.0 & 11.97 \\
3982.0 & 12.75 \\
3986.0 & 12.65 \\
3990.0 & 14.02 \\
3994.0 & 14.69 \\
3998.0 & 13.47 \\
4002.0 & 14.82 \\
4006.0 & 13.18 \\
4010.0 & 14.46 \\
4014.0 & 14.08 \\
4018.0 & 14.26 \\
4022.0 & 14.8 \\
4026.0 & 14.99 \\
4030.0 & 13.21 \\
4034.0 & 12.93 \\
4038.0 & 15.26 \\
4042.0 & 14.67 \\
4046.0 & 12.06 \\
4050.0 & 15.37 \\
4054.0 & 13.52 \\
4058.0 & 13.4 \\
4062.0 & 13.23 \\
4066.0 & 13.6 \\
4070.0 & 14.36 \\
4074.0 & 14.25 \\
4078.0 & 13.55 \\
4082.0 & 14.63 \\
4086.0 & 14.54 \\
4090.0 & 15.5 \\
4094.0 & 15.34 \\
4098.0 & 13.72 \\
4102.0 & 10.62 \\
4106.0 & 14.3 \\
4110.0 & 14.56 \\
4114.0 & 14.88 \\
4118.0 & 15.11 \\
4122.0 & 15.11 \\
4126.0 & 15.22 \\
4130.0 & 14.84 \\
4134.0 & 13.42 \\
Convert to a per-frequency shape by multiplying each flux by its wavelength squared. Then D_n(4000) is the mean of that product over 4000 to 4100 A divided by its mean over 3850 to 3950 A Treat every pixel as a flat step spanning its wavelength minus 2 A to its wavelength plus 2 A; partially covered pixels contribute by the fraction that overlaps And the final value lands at 1.55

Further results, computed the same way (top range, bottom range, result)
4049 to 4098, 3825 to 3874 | 1.64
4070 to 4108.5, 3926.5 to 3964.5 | 1.85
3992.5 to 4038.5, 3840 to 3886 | 1.40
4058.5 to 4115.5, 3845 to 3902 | 1.44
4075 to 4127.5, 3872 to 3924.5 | 1.47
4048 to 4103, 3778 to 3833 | 1.51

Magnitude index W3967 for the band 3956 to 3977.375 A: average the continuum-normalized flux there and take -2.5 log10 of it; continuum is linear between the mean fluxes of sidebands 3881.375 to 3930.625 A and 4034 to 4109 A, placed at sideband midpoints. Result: 0.47 mag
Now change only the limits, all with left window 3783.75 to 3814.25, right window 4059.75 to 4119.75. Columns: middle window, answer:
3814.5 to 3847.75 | 0.329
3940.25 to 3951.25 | 0.268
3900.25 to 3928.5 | 0.163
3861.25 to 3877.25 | 0.056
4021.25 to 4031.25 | -0.065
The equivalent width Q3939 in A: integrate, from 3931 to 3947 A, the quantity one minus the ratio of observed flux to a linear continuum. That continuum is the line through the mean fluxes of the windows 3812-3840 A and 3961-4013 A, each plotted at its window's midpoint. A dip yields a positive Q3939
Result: 6.7 A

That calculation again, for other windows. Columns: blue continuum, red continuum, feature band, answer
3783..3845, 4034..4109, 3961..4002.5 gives 6.0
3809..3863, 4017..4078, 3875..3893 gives 1.0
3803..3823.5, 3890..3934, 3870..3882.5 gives -0.6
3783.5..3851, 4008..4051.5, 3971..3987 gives 2.7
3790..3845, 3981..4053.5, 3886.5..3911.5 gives 1.3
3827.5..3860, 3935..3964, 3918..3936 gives 4.7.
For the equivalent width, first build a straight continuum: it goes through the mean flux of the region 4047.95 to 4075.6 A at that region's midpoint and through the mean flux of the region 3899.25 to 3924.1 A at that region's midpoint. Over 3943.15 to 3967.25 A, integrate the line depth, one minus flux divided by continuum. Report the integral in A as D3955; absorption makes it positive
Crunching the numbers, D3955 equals 4.53 A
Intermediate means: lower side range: 11.2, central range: 9.75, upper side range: 14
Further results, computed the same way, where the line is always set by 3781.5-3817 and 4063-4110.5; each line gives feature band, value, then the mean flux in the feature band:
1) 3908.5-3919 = 0.3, 12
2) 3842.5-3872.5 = 1.9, 11.2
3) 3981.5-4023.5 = -2.2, 14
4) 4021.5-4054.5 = -1.2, 14.1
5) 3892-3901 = 0.6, 11.4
